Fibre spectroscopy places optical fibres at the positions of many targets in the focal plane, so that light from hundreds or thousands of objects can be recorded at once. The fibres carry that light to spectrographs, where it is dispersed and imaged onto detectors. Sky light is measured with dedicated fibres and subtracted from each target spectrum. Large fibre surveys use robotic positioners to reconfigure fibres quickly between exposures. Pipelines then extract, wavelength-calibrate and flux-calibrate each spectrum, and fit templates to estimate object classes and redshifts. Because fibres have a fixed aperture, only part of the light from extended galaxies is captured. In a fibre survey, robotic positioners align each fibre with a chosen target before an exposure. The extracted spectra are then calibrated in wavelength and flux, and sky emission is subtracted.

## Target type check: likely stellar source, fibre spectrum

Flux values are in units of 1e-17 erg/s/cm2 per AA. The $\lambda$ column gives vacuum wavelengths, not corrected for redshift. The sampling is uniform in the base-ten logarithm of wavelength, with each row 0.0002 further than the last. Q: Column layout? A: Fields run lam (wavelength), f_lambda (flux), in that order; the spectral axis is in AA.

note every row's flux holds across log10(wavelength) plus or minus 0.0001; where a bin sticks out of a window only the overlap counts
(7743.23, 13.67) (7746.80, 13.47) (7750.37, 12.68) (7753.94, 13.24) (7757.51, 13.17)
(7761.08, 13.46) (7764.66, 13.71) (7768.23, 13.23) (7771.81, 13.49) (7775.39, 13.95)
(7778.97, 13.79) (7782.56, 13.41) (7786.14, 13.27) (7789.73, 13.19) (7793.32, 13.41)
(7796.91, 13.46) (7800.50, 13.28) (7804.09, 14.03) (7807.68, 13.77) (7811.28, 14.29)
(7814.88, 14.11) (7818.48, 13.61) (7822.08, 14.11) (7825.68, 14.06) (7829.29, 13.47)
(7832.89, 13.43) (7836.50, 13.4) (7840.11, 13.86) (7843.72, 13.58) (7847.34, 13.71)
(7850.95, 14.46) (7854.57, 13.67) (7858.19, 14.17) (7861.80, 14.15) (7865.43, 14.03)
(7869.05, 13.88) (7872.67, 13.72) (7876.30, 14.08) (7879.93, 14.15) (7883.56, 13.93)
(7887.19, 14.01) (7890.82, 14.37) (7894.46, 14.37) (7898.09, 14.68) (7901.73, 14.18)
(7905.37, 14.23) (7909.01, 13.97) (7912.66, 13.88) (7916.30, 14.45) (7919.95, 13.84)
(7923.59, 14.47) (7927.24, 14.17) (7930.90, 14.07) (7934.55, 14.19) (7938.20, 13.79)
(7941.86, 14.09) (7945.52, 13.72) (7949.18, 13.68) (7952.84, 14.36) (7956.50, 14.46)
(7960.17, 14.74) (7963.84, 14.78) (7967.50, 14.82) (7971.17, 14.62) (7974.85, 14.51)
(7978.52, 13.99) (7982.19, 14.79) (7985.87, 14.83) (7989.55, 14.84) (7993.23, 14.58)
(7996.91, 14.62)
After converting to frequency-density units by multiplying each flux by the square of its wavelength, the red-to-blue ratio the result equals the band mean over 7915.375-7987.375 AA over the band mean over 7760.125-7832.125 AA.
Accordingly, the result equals 1.1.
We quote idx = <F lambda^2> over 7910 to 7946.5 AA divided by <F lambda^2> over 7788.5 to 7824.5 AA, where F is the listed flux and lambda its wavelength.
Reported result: 1.1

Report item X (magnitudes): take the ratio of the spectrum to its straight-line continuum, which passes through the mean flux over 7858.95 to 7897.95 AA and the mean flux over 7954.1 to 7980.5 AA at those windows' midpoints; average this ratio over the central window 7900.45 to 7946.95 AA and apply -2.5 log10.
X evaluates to 0.02 mag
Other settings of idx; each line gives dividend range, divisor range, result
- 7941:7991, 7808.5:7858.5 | 1.08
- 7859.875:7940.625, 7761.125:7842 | 1.06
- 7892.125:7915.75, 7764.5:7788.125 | 1.09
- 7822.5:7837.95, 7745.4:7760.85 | 1.06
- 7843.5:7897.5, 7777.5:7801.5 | 1.07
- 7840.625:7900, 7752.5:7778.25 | 1.07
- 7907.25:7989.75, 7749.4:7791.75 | 1.12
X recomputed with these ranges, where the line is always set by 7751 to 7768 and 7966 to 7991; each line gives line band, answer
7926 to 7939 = 0.021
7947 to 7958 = 0.024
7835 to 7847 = 0.015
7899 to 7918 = 0.004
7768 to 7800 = 0.001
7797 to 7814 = -0.017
